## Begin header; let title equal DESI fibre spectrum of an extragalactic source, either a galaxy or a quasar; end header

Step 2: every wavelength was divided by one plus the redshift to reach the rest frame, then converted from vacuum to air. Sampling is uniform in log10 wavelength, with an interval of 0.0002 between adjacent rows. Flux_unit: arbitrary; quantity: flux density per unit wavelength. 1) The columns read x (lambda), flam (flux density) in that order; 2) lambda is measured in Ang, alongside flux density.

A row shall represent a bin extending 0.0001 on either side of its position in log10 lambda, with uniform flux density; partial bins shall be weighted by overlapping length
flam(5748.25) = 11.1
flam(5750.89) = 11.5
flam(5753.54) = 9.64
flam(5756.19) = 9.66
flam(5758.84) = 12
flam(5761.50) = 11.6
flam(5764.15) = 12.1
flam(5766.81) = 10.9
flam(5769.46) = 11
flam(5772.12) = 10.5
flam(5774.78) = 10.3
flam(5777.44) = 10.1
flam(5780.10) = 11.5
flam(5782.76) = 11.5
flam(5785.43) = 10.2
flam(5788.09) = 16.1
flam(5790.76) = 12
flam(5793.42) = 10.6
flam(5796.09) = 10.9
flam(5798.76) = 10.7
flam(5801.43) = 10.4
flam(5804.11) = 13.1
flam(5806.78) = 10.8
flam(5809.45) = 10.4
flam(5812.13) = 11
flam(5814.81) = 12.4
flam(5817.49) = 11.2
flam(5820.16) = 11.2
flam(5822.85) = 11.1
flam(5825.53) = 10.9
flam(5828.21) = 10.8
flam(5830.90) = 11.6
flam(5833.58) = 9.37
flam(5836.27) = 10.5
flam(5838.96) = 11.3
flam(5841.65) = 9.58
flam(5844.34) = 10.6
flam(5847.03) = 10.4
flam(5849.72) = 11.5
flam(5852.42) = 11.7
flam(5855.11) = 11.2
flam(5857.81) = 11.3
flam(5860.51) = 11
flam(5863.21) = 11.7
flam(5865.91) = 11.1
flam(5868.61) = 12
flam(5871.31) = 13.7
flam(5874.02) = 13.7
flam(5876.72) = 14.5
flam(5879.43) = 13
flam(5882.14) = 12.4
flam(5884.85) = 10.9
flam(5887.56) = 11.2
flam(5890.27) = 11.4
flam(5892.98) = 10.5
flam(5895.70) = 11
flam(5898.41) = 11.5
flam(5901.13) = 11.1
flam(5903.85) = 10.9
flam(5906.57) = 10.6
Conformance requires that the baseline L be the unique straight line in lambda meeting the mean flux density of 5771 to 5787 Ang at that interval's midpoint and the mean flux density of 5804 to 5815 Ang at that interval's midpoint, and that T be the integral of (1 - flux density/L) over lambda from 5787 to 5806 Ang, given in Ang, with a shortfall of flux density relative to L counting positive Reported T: -1.43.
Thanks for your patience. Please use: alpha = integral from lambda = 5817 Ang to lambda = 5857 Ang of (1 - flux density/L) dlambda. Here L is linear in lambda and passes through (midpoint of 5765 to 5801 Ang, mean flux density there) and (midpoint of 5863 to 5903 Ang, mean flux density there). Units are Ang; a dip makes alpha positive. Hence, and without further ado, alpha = 2.7 Ang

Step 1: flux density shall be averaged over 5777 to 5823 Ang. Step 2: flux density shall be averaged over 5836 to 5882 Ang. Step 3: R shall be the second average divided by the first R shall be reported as 1.0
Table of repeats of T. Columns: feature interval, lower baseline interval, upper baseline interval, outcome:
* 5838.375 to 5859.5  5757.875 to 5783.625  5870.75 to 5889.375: 2.3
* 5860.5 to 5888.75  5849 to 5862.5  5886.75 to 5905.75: -2.9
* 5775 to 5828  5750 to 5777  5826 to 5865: -2.2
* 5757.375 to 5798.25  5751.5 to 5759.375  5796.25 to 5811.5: -2.7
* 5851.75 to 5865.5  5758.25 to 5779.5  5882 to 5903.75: -0.3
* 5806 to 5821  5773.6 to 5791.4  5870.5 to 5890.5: 1.0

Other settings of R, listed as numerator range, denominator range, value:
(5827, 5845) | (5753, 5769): 0.95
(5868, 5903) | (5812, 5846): 1.11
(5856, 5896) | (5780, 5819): 1.04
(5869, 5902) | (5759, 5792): 1.05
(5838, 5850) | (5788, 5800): 0.91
